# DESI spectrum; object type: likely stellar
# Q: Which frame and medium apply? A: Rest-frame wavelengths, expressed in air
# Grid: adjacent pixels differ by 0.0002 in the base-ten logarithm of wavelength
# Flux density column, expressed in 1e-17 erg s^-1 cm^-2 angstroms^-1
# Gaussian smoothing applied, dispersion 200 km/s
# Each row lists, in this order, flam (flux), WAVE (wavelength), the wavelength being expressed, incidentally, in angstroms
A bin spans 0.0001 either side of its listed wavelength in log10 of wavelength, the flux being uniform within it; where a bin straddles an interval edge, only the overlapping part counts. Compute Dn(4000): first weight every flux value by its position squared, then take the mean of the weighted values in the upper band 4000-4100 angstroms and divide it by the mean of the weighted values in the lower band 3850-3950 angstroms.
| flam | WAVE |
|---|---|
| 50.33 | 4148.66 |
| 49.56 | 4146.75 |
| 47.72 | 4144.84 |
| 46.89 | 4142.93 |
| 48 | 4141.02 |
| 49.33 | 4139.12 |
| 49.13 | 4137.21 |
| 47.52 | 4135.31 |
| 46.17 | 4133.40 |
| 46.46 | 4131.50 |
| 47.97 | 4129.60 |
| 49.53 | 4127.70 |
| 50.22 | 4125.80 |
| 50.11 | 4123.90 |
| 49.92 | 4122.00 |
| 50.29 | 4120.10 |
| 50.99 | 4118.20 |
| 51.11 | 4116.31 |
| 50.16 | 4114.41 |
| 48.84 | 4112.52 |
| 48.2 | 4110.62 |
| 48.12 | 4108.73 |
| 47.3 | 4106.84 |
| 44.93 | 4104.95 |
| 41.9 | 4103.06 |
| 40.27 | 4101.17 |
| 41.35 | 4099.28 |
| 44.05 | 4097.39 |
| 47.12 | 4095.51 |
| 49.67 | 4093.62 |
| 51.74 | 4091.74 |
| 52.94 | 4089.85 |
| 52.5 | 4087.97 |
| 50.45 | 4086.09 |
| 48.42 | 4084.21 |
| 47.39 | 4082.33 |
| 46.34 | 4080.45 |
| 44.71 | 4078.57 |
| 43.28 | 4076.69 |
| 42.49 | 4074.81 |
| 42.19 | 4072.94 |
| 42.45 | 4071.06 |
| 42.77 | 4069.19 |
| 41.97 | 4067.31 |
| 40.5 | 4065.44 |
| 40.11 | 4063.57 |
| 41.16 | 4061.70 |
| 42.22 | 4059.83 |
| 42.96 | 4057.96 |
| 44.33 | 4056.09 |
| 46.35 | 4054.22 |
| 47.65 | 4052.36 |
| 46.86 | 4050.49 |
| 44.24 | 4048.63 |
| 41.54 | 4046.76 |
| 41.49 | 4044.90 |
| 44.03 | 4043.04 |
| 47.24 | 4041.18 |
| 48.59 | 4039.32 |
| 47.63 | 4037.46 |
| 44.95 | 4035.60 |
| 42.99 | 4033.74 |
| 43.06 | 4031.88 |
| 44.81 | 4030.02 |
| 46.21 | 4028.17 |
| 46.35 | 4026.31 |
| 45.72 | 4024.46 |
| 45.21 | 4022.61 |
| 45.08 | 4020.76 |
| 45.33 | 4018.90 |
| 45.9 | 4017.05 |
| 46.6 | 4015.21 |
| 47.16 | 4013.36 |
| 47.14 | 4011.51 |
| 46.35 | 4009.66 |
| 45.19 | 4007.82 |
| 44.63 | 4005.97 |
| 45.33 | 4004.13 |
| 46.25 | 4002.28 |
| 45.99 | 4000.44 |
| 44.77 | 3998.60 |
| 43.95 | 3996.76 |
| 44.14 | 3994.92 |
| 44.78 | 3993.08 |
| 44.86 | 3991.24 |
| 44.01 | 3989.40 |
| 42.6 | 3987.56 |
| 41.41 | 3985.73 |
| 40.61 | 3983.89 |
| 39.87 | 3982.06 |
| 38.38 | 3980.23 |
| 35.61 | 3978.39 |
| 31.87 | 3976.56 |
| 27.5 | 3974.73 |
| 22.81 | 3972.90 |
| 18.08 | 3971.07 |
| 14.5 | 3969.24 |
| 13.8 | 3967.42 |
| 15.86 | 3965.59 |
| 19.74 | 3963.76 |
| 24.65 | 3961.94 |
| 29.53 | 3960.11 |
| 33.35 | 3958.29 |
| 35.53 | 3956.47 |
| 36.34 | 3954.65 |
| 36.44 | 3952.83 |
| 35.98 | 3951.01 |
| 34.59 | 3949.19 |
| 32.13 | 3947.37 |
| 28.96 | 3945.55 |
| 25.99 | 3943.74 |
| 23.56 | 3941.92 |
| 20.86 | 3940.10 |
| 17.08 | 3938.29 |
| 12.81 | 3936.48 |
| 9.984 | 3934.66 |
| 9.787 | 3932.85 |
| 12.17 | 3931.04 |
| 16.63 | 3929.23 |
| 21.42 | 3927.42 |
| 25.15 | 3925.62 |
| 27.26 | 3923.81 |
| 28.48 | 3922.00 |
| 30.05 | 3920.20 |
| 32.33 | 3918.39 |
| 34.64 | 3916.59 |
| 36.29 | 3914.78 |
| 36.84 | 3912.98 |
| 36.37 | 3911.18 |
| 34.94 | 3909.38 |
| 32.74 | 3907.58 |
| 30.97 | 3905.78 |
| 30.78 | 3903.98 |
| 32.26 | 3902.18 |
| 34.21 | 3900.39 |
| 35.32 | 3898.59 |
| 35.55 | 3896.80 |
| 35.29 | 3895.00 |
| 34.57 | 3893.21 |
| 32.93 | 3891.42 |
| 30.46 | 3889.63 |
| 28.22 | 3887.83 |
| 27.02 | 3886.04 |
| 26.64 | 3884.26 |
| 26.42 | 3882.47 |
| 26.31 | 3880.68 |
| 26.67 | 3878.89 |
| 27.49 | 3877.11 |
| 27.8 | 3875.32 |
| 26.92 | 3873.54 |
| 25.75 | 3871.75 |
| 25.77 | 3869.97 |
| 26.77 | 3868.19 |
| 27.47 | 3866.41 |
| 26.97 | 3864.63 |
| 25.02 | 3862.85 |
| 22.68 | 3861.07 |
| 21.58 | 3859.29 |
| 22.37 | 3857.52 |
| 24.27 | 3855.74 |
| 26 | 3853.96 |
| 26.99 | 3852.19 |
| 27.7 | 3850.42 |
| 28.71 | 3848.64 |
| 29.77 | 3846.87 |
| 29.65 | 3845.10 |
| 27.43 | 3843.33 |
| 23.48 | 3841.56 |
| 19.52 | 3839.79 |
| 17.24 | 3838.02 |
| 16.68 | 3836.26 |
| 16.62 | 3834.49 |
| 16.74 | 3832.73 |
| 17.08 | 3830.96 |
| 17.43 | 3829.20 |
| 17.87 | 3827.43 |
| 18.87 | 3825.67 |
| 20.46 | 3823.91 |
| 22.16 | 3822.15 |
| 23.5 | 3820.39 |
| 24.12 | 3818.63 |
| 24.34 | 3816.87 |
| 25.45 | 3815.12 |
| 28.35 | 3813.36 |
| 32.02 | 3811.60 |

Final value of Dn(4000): 1.80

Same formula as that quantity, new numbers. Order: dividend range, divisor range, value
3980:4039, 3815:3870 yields 2.11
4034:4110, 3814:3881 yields 2.13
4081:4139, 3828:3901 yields 2.08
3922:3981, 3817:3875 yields 1.12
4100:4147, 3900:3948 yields 2.01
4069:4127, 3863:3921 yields 1.71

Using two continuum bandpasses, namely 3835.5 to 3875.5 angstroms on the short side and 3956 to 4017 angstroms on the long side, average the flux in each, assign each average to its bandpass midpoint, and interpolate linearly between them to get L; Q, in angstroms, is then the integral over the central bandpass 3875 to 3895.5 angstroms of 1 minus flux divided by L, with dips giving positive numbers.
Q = -1.0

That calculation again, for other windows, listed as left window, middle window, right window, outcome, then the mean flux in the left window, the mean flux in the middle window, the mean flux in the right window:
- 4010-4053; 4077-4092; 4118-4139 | -0.51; 45.5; 48.9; 48.9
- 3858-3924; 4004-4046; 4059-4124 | -4.88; 29.9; 45.5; 46.2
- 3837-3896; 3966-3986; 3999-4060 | 5.41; 26.7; 28.8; 45.3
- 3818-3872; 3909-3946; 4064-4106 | 7.10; 23.1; 24.6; 45.4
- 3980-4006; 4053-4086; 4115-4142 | 2.08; 43.5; 43.7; 49.1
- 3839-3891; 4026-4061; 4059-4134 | -2.53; 26.3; 44.9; 46.5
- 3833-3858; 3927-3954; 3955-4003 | 7.39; 23.9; 22.7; 34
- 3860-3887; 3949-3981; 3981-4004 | 9.44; 26.4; 27.8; 43.6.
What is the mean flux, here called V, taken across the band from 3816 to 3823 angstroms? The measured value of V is 23.5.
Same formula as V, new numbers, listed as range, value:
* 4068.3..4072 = 42.6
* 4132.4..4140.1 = 48.1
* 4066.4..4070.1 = 42.3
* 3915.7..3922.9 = 31.4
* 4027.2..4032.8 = 44.7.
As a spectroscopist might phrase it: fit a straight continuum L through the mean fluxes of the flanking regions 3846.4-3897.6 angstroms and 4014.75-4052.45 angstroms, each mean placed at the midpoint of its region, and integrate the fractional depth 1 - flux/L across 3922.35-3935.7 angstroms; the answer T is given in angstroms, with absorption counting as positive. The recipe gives 6.2 angstroms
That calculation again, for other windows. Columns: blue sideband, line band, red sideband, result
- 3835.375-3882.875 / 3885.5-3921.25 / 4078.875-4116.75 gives -4.5 angstroms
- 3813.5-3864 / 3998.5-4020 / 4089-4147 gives -4.4 angstroms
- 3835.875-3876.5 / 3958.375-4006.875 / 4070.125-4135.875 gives 2.6 angstroms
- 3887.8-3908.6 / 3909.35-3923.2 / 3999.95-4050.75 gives 0.5 angstroms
